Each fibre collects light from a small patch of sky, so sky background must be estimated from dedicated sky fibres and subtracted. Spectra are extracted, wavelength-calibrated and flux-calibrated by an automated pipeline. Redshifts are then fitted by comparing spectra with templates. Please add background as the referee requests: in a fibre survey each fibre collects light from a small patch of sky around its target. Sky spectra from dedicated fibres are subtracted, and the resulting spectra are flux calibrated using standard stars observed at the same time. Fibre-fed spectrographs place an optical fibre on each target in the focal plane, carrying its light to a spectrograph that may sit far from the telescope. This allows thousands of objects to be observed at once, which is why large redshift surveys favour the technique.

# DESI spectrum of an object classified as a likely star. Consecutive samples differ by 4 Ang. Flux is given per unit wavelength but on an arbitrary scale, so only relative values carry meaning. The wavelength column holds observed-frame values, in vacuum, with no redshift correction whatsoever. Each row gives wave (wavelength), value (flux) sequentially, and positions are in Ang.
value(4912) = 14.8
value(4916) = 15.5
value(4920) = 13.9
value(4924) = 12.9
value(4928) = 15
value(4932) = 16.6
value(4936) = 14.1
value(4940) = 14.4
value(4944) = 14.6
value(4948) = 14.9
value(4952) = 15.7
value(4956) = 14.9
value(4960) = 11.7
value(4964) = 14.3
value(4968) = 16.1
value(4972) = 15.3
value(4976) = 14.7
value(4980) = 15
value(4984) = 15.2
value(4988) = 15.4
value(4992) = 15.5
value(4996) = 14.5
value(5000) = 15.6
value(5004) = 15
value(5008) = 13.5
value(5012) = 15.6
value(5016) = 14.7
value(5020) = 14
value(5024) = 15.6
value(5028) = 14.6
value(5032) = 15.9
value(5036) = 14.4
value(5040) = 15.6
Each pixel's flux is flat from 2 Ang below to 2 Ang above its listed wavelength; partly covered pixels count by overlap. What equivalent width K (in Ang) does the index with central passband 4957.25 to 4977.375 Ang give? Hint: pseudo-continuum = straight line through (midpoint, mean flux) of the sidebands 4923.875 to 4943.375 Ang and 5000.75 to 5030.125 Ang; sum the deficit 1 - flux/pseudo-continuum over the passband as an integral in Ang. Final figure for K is 0.5 Ang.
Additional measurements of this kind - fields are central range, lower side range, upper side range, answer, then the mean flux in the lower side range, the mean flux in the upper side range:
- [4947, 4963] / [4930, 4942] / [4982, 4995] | 0.92 Ang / 15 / 15.3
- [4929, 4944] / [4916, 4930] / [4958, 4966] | -1.32 Ang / 14.2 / 13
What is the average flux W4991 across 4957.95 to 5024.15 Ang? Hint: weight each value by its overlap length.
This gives 14.8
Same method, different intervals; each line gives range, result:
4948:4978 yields 14.7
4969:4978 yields 15.1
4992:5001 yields 15.1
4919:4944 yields 14.5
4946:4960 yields 14.7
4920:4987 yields 14.7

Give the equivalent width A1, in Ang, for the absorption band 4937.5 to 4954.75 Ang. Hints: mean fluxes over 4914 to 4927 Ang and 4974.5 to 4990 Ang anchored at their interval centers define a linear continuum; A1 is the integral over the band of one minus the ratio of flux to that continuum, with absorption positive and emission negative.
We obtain -0.4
